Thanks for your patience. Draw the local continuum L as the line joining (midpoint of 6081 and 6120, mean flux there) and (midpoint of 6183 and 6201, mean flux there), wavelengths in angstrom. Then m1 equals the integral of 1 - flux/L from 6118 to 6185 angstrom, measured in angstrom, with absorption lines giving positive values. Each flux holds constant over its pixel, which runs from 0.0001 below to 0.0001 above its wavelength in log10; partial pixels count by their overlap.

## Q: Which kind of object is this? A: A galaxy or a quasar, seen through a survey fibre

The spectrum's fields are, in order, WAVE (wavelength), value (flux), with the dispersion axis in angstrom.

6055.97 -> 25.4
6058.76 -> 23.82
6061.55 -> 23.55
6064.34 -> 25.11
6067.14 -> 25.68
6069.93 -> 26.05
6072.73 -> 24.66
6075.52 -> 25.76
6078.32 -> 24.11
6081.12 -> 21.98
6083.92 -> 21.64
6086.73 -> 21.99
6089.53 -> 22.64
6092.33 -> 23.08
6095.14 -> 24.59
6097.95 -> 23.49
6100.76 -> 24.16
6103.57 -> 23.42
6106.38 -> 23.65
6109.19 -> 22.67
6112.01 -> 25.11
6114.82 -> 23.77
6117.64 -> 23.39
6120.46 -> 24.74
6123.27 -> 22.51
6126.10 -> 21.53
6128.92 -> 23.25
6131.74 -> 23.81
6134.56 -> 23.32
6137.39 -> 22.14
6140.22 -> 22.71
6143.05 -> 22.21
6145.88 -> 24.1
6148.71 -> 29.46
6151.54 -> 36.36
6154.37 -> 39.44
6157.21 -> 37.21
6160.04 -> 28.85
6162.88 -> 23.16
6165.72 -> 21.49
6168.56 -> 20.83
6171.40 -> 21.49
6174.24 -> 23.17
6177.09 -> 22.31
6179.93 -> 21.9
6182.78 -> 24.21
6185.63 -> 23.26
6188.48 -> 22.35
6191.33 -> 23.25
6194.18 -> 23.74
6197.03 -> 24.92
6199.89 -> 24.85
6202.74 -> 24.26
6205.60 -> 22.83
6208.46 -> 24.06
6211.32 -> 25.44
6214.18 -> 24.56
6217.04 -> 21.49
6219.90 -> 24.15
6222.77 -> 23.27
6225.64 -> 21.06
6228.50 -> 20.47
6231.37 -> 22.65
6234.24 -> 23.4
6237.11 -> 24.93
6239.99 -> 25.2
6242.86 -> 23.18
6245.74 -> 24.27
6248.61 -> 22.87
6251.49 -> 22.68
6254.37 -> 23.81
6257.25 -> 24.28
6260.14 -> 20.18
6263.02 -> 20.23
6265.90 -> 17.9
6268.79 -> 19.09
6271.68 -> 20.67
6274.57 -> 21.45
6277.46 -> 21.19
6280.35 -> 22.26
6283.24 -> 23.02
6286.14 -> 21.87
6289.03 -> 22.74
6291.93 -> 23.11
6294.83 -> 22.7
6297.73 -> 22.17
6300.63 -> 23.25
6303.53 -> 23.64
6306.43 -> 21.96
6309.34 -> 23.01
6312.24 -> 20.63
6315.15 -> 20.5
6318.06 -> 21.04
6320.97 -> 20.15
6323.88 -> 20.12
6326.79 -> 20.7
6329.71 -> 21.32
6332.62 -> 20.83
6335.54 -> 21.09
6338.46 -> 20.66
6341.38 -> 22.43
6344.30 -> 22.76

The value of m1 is -4.6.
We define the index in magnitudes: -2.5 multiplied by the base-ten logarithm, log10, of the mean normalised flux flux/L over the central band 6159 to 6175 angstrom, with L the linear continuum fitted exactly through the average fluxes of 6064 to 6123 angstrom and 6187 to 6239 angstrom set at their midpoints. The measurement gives 0.03 mag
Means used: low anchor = 23.8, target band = 23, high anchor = 23.4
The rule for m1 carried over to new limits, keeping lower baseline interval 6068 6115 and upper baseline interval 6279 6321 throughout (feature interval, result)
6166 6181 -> 0.79 angstrom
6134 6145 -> 0.36 angstrom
